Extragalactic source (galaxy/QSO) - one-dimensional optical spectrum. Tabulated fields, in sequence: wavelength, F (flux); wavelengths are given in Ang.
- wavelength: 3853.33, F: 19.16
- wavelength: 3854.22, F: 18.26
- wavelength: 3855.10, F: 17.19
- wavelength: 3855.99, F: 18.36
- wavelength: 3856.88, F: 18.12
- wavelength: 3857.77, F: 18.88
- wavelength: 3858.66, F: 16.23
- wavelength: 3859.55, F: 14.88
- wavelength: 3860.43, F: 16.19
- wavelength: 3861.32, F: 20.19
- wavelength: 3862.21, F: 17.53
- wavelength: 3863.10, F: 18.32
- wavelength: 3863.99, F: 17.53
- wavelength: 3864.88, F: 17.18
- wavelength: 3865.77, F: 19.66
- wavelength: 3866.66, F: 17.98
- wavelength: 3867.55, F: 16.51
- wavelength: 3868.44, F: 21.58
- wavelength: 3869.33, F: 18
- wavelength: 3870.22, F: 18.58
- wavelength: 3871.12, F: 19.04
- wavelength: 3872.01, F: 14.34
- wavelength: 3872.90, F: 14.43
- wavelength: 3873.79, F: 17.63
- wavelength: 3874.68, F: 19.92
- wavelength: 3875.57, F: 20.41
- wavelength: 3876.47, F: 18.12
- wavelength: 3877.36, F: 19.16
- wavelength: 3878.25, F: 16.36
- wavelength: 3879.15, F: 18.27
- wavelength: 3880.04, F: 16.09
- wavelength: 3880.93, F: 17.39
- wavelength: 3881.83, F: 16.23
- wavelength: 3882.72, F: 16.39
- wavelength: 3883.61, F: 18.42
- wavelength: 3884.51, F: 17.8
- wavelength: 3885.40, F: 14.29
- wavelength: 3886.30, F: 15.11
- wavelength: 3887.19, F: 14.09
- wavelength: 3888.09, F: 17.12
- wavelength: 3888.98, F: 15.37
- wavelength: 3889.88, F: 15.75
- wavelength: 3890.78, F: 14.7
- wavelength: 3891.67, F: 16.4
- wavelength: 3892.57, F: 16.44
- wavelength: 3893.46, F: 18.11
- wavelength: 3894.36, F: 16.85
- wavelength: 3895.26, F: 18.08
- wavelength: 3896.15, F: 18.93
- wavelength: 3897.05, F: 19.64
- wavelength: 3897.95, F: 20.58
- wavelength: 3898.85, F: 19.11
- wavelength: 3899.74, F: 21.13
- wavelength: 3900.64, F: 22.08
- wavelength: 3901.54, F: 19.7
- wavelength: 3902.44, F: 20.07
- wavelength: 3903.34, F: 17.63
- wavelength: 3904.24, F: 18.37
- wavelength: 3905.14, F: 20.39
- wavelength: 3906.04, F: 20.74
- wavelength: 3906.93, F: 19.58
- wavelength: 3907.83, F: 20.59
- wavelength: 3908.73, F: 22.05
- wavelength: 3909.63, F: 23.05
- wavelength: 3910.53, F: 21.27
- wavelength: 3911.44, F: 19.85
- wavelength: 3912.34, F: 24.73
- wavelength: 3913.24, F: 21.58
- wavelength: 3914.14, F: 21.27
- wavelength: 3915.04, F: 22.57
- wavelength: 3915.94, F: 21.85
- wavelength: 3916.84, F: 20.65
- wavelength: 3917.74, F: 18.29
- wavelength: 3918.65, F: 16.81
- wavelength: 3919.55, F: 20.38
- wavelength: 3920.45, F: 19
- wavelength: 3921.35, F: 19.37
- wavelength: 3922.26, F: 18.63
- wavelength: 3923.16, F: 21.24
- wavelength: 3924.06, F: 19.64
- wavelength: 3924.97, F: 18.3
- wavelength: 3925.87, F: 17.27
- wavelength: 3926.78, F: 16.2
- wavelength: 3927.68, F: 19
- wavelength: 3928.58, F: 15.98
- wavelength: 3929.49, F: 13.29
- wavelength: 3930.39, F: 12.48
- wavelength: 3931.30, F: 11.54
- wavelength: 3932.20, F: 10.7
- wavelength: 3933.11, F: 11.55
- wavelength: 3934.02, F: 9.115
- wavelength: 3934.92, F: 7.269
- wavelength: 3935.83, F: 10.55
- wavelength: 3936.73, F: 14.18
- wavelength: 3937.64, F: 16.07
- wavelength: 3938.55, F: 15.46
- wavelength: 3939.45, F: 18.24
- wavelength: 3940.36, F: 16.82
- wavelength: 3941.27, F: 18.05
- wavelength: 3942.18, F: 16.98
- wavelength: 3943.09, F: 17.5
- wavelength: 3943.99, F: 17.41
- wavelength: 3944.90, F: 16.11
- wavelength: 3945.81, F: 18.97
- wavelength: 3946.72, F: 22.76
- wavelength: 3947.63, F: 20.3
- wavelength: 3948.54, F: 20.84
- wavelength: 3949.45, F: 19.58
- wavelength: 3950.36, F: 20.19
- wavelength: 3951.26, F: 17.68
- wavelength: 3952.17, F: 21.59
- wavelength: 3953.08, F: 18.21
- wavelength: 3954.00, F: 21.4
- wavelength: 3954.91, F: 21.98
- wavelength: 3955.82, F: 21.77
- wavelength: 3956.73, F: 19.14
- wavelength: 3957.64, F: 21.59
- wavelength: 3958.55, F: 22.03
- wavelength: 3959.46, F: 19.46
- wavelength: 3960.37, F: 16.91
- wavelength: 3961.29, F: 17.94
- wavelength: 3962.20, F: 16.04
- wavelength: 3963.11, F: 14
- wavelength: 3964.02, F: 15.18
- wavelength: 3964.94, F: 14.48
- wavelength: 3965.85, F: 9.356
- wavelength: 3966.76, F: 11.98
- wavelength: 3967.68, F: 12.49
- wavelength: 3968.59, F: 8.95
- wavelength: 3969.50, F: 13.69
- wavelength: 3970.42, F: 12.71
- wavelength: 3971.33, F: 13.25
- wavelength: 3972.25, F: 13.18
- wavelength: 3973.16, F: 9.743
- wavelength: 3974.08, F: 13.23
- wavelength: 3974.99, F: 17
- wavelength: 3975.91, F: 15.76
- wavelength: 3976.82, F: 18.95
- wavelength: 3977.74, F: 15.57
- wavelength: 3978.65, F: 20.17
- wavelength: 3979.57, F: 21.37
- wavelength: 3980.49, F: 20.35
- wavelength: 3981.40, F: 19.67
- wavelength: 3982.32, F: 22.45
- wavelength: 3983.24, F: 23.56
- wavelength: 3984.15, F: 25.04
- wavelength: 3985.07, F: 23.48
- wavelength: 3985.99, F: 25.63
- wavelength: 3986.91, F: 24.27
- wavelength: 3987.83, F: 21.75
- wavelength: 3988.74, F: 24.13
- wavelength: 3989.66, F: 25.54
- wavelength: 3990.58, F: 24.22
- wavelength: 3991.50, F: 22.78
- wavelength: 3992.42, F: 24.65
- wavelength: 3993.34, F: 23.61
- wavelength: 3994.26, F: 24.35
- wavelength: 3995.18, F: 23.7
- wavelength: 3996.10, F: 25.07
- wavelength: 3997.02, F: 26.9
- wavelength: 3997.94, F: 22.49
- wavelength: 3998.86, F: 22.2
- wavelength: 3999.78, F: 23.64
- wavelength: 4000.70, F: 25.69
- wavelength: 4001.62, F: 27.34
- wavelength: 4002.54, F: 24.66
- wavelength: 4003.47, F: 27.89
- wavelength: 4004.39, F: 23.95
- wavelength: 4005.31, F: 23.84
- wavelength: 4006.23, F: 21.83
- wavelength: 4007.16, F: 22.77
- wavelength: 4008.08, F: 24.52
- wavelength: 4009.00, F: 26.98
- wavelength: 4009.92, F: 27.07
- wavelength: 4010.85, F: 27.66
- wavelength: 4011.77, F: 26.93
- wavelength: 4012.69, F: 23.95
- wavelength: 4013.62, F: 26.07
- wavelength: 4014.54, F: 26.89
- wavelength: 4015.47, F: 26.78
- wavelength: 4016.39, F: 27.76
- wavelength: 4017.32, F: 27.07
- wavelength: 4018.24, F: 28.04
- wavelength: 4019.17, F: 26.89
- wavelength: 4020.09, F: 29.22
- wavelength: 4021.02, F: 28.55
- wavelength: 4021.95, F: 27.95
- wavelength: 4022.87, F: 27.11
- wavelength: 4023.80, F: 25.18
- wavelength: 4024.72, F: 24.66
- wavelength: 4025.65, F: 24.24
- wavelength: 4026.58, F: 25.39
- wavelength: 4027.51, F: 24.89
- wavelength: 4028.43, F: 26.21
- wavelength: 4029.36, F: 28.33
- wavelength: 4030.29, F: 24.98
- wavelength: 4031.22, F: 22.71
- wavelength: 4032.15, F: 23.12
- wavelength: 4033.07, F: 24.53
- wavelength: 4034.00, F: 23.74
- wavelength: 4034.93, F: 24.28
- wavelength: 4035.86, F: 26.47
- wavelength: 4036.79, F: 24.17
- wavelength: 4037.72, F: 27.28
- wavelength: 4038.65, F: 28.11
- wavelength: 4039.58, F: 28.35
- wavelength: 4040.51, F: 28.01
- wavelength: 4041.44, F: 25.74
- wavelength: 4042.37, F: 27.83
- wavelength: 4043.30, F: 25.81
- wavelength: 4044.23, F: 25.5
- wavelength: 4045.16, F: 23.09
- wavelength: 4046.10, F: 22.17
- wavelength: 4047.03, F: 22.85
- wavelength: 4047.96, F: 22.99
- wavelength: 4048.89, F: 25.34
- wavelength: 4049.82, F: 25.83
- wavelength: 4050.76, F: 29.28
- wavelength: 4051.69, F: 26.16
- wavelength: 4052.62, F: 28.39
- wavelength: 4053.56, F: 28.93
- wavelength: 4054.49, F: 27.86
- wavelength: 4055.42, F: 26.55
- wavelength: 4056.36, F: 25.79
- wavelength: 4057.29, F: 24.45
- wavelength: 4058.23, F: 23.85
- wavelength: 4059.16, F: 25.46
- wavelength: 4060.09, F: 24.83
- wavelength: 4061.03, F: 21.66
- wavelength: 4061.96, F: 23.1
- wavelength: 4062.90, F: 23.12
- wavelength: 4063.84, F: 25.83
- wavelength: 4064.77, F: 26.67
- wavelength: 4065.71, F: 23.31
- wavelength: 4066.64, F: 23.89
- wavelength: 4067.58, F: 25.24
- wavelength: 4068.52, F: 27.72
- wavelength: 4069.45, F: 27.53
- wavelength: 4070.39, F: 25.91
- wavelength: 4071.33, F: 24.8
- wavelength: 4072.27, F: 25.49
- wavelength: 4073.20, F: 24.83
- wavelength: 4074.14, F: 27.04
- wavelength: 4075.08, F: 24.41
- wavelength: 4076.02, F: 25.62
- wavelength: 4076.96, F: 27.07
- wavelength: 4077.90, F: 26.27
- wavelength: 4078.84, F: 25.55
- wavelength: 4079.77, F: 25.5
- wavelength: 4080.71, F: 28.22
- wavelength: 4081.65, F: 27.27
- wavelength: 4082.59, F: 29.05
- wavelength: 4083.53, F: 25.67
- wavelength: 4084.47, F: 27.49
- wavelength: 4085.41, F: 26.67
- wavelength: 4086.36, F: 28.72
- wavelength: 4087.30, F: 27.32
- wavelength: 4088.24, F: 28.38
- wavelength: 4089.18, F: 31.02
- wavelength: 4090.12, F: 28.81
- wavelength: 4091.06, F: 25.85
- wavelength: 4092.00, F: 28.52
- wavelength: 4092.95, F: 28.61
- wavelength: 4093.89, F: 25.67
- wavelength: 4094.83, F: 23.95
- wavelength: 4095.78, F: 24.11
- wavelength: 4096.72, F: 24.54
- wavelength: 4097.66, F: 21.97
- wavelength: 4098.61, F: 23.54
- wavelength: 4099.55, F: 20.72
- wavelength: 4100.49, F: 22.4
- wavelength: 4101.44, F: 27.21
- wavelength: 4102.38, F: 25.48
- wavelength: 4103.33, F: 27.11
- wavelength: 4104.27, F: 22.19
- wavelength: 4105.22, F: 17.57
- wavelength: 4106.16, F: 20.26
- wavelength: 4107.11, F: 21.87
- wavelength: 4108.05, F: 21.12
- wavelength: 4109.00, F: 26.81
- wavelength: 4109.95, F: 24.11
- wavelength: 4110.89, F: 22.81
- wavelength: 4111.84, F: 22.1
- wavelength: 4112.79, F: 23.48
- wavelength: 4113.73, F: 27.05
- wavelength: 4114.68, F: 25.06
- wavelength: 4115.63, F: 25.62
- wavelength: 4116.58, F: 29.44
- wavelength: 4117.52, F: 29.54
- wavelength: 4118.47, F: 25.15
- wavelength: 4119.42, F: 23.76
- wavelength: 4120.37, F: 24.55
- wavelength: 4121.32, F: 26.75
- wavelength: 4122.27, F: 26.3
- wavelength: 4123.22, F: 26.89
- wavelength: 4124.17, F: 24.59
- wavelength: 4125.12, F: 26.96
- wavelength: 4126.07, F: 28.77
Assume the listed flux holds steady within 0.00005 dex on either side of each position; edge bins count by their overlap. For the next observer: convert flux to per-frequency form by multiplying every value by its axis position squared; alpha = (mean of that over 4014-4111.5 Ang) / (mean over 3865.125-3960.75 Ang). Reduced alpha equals 1.5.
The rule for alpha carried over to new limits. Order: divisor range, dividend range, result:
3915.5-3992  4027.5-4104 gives 1.54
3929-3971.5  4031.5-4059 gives 1.67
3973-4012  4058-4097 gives 1.19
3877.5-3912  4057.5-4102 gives 1.54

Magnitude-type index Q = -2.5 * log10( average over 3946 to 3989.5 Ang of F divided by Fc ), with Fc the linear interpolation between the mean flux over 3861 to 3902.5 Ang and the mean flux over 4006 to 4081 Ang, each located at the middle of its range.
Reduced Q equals 0.20 mag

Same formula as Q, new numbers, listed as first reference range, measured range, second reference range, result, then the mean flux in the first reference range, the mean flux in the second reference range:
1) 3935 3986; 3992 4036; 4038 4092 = -0.17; 17.5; 26.1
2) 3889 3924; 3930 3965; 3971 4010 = 0.22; 19.6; 22.2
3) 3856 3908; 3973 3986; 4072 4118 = 0.10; 17.9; 25.5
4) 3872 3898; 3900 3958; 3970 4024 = 0.06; 17.1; 23.3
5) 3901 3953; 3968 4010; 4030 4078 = 0.02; 18.1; 25.5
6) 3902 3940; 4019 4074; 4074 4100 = -0.06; 17.8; 26.3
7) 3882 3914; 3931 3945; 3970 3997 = 0.35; 18.8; 20.6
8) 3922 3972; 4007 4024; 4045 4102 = -0.24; 16.4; 25.8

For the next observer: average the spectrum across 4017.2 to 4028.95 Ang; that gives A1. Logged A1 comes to 26.6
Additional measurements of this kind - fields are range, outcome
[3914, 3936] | 16.5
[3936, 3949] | 17.7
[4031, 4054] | 25.7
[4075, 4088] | 26.9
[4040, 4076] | 25.5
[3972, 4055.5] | 24.4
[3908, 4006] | 19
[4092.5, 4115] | 23.7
